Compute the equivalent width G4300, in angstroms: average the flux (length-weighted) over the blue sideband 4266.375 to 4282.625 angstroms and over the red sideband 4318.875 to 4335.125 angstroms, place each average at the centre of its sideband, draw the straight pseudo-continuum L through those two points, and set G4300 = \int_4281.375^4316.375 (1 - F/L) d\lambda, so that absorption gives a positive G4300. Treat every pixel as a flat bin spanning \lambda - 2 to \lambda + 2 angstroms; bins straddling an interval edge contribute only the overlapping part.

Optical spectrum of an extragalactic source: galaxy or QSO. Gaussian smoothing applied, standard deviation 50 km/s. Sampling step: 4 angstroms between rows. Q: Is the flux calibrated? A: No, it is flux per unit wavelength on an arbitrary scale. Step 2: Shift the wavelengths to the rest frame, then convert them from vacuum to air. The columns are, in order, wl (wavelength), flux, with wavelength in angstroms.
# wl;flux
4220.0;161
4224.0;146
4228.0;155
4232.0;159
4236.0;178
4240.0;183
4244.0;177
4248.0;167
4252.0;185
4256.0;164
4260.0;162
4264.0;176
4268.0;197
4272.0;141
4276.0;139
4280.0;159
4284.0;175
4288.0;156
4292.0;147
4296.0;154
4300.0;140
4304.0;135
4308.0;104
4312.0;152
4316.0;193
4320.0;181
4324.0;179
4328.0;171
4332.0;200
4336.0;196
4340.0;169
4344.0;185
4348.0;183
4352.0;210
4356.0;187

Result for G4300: 4.4 angstroms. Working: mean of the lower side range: 159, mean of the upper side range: 184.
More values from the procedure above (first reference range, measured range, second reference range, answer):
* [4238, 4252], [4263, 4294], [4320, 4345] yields 3.2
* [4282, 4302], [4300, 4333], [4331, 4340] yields 2.7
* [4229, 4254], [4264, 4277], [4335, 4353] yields 1.1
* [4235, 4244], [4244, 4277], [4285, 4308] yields -0.2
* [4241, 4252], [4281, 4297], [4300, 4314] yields -1.5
